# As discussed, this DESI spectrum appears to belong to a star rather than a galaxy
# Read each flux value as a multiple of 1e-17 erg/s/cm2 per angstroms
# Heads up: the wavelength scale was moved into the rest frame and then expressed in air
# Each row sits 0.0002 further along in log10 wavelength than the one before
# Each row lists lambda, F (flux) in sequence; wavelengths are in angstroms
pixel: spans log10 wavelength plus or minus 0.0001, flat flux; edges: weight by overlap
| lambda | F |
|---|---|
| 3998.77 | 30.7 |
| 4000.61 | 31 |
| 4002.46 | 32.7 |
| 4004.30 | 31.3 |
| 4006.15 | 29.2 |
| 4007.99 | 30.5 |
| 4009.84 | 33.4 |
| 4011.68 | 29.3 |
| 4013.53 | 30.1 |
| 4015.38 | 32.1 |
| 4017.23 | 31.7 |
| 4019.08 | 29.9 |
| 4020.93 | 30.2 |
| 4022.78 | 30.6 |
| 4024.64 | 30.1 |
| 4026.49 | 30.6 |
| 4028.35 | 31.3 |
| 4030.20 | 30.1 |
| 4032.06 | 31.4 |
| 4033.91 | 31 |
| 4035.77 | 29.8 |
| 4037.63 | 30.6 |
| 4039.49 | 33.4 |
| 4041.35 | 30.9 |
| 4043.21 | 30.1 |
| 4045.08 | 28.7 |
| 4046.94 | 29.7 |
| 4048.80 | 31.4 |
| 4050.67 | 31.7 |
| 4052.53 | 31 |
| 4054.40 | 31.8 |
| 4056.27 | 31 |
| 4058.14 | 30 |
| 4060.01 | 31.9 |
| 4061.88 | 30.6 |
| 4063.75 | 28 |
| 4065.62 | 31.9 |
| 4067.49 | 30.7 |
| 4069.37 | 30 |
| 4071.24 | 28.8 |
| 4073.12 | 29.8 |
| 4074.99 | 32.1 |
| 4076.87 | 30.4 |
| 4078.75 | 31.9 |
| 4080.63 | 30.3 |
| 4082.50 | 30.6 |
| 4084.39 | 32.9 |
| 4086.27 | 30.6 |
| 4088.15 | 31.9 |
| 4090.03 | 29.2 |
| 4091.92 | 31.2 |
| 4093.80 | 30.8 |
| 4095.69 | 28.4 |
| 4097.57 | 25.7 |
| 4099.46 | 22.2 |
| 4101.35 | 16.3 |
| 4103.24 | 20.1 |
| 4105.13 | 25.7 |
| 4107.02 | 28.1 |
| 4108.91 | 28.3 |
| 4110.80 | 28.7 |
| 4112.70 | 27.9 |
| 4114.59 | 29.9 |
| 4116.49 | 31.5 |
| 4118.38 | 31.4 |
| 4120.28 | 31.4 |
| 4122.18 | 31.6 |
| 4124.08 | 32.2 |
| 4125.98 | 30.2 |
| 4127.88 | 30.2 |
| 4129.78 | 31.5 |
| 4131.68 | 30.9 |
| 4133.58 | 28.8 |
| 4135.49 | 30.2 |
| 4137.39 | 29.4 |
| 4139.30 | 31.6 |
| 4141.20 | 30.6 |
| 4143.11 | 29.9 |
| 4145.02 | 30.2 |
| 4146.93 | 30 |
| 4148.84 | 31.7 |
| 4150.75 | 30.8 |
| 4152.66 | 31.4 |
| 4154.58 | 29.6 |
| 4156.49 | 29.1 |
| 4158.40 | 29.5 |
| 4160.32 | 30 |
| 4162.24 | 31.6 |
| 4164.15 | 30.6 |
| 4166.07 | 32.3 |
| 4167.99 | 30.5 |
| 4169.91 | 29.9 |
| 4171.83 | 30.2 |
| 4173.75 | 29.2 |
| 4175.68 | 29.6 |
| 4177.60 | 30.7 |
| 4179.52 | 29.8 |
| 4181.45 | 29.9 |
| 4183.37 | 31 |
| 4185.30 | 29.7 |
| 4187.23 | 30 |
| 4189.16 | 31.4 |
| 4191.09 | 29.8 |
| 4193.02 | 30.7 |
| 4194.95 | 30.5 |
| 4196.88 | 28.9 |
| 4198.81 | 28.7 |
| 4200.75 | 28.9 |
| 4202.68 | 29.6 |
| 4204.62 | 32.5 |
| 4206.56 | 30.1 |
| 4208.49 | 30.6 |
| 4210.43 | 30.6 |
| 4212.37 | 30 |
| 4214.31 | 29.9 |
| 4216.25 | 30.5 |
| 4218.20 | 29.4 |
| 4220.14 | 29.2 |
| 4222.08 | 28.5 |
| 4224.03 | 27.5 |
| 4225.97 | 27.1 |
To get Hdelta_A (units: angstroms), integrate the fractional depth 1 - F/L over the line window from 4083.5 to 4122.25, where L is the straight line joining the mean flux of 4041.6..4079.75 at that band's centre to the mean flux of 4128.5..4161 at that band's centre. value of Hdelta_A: 2.9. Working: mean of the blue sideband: 30.6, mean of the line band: 28.2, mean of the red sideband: 30.3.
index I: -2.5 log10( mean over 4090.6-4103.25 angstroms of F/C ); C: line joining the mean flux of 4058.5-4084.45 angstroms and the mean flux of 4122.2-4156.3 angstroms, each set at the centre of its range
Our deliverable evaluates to 0.20 mag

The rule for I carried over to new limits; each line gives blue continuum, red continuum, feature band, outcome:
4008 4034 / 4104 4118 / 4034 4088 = -0.03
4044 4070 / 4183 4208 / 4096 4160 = 0.05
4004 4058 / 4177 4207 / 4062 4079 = 0.01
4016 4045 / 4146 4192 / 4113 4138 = -0.01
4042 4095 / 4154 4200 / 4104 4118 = 0.07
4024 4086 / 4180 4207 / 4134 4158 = 0.00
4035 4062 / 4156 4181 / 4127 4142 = 0.00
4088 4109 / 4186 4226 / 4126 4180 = -0.09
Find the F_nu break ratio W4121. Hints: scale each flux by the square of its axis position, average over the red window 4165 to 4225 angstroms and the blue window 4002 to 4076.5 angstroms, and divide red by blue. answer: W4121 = 1.05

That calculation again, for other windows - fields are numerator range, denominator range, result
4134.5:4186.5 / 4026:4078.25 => 1.04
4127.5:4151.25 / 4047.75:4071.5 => 1.03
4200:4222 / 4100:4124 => 1.14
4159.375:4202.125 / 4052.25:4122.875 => 1.08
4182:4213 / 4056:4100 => 1.06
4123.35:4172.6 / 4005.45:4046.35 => 1.05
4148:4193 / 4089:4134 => 1.10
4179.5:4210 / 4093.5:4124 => 1.14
